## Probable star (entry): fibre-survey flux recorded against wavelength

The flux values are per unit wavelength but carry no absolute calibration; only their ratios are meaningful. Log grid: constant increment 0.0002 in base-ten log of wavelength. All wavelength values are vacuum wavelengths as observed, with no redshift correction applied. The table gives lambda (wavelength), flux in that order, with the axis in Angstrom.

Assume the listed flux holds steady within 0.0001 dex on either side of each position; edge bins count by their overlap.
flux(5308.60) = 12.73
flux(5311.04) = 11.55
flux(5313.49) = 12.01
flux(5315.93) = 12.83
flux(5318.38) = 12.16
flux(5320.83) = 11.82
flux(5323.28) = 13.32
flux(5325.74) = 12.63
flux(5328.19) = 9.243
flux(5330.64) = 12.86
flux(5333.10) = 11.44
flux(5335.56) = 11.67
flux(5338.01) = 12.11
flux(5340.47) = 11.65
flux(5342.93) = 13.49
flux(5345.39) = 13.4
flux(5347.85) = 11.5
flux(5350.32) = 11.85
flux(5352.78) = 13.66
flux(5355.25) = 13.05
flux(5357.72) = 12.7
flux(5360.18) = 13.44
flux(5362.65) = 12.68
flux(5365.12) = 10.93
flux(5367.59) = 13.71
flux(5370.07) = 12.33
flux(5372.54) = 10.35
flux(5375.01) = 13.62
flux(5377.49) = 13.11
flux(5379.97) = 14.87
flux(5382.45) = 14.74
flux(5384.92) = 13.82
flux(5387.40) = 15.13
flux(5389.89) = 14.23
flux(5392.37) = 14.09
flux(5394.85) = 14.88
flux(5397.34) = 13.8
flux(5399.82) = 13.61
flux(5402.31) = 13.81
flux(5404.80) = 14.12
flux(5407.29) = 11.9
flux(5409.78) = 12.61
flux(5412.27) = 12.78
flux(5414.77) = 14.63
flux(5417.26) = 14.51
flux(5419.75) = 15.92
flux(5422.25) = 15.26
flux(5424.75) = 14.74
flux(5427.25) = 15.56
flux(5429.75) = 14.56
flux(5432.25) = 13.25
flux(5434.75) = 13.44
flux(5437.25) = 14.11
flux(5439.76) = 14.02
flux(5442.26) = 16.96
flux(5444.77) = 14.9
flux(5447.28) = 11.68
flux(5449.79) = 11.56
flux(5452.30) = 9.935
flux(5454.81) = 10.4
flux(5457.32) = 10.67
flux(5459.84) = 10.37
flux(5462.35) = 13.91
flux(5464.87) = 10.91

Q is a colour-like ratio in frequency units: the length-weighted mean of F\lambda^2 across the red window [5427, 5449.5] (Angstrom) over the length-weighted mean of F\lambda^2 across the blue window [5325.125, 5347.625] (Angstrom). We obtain 1.22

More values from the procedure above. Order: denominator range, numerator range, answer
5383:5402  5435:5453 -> 0.96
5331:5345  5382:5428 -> 1.19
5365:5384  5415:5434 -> 1.15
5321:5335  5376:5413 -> 1.20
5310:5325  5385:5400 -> 1.20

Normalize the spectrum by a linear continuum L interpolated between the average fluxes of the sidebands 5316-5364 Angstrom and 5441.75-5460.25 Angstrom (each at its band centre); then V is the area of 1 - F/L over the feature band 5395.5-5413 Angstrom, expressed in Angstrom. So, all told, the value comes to -1.7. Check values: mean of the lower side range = 12.4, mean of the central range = 13.3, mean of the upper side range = 11.9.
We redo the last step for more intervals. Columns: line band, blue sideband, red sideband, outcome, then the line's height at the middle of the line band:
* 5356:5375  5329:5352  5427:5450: 0.4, 12.7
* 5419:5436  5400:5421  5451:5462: -2.7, 12.6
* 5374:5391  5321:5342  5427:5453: -2.0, 12.7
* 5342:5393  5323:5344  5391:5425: -1.0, 12.9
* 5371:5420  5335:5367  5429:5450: -2.0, 13.2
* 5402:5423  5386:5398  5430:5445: 0.7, 14.4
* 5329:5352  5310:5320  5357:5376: 0.2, 12.3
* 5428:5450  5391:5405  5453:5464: -3.3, 12.2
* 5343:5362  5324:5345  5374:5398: -0.1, 12.8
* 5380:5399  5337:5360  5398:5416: -1.8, 13.1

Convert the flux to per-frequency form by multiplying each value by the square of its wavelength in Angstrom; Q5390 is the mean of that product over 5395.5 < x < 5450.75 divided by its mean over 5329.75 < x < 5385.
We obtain 1.1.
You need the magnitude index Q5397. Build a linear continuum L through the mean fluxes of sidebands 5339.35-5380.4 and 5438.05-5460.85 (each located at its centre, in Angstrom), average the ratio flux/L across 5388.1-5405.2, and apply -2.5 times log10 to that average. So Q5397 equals -0.128 mag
